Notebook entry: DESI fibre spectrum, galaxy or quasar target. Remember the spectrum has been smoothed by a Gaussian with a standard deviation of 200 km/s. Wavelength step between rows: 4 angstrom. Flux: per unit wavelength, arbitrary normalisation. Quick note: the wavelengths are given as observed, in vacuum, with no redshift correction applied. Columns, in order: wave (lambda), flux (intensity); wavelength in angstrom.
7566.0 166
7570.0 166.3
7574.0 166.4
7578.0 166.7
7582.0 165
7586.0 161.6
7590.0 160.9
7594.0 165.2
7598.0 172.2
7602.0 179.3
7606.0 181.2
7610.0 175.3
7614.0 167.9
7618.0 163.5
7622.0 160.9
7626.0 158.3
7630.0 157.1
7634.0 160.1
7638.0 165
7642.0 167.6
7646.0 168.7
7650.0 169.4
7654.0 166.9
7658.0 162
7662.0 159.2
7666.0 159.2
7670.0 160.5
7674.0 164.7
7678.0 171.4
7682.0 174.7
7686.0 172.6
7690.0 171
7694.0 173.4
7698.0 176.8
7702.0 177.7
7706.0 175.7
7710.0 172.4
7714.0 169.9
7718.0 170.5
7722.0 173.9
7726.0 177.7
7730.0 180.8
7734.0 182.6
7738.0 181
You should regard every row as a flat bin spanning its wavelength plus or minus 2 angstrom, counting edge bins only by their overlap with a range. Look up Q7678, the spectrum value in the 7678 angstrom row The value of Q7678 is 171.4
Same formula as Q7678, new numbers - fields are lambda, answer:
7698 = 176.8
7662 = 159.2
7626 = 158.3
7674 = 164.7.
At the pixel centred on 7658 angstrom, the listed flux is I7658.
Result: 162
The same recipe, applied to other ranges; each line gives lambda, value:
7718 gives 170.5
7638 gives 165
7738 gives 181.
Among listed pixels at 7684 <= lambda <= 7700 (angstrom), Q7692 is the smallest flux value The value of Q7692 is 171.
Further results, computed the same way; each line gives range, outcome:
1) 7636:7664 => 159.2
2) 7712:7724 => 169.9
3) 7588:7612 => 160.9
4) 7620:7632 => 157.1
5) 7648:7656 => 166.9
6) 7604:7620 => 163.5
